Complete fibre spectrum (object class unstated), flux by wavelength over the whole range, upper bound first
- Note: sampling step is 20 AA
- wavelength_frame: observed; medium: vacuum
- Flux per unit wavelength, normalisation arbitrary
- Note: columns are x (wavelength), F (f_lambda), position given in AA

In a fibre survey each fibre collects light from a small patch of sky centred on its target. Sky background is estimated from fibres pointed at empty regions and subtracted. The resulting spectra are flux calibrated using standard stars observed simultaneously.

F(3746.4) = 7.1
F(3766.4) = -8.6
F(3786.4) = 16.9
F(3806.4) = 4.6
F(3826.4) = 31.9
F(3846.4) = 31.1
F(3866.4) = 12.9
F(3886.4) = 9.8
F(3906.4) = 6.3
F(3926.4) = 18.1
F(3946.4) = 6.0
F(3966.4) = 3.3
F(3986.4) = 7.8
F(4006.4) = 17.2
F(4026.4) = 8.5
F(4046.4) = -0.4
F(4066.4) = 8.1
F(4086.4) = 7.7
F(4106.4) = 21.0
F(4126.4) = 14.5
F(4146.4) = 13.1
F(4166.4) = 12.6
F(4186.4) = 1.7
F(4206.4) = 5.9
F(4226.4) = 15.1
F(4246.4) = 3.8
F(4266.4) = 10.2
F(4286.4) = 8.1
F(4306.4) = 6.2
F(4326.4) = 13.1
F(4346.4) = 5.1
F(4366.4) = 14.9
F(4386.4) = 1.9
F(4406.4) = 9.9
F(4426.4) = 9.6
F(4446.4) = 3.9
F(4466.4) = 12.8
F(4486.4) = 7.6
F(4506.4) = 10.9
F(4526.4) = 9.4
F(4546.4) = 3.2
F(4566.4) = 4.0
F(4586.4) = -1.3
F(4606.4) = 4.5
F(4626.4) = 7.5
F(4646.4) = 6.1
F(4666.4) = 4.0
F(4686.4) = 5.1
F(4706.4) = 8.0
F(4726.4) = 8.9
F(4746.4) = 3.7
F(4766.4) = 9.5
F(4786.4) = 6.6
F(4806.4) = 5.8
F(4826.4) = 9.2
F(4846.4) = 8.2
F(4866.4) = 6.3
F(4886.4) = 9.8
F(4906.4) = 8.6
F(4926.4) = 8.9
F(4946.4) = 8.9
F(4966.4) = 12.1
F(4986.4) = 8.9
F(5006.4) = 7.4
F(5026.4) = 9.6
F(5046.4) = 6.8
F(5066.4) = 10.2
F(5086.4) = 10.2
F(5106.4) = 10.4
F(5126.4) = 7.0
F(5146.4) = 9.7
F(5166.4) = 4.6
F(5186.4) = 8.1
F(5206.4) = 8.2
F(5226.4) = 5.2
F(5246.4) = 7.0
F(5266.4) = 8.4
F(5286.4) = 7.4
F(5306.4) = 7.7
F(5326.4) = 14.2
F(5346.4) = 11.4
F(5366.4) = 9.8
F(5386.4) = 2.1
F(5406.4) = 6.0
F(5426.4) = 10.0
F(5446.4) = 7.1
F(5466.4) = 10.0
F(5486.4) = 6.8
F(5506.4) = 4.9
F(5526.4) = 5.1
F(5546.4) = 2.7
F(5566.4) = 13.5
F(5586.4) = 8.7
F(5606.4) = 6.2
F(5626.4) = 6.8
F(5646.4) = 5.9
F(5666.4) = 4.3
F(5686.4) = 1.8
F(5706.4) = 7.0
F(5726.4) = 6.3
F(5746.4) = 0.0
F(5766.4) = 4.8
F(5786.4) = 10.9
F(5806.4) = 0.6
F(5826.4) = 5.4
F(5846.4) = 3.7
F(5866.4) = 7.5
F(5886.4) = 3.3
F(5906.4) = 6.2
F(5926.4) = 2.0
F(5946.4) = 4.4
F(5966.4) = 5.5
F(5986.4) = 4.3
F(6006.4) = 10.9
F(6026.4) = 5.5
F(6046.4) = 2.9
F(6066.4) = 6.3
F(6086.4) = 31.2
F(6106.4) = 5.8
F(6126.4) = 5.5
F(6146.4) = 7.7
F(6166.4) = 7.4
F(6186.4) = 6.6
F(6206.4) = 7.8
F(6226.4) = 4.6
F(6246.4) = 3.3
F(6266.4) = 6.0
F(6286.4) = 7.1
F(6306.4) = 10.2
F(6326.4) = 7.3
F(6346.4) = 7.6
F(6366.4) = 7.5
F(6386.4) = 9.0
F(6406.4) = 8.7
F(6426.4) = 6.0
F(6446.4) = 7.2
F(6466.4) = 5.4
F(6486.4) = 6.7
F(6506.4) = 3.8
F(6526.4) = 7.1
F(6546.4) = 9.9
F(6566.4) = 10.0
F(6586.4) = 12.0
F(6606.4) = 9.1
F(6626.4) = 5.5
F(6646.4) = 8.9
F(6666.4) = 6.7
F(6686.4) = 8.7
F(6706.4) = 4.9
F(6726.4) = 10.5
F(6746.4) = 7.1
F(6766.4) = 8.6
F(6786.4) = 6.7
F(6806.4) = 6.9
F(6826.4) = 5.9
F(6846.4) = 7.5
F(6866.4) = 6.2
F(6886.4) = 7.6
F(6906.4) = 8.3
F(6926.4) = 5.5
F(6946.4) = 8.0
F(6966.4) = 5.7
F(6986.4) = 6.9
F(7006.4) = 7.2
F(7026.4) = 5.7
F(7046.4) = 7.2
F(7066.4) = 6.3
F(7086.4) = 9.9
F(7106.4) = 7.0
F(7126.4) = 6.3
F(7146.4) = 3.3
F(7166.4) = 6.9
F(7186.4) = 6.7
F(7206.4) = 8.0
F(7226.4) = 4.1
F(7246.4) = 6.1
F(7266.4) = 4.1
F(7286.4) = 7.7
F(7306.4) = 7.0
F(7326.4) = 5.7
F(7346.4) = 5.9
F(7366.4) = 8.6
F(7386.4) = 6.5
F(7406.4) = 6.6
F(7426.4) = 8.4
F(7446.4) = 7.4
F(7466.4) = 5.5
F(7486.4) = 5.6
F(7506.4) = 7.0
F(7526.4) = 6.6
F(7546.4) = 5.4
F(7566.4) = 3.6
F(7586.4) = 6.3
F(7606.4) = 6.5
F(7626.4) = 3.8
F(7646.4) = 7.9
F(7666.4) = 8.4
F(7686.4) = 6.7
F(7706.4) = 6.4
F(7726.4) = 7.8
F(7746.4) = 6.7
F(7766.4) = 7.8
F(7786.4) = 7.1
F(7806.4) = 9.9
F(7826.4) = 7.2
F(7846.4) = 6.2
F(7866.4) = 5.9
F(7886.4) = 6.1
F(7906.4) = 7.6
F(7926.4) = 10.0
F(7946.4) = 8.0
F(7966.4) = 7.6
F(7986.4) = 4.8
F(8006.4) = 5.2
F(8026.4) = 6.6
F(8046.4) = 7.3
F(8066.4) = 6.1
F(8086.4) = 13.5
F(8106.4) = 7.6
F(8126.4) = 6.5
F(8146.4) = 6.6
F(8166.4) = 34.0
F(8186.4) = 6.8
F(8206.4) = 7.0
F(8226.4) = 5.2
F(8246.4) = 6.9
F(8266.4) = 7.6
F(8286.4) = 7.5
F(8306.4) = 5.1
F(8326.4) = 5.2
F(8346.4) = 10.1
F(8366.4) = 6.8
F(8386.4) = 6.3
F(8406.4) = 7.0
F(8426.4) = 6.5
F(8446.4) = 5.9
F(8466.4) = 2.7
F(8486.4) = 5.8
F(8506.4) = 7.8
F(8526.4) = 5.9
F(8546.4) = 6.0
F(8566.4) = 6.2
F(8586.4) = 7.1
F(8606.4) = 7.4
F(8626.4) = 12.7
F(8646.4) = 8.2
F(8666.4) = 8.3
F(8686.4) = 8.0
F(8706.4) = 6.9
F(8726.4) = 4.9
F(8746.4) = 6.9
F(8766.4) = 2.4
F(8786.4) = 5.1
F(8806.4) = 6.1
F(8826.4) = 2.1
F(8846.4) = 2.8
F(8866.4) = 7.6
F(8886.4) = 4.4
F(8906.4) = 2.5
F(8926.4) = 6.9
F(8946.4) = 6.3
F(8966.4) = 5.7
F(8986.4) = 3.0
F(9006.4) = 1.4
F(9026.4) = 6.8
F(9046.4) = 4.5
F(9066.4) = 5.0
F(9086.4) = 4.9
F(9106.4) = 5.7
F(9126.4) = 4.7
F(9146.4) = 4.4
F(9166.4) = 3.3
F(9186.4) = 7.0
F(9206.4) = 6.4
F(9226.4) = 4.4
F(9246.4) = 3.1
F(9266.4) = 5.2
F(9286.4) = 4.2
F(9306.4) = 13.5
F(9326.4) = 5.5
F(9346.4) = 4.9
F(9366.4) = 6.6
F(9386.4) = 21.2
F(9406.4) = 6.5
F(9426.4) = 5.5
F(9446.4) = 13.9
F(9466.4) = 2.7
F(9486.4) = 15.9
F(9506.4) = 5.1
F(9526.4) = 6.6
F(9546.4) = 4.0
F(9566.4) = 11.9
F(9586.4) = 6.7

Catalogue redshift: 0.63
